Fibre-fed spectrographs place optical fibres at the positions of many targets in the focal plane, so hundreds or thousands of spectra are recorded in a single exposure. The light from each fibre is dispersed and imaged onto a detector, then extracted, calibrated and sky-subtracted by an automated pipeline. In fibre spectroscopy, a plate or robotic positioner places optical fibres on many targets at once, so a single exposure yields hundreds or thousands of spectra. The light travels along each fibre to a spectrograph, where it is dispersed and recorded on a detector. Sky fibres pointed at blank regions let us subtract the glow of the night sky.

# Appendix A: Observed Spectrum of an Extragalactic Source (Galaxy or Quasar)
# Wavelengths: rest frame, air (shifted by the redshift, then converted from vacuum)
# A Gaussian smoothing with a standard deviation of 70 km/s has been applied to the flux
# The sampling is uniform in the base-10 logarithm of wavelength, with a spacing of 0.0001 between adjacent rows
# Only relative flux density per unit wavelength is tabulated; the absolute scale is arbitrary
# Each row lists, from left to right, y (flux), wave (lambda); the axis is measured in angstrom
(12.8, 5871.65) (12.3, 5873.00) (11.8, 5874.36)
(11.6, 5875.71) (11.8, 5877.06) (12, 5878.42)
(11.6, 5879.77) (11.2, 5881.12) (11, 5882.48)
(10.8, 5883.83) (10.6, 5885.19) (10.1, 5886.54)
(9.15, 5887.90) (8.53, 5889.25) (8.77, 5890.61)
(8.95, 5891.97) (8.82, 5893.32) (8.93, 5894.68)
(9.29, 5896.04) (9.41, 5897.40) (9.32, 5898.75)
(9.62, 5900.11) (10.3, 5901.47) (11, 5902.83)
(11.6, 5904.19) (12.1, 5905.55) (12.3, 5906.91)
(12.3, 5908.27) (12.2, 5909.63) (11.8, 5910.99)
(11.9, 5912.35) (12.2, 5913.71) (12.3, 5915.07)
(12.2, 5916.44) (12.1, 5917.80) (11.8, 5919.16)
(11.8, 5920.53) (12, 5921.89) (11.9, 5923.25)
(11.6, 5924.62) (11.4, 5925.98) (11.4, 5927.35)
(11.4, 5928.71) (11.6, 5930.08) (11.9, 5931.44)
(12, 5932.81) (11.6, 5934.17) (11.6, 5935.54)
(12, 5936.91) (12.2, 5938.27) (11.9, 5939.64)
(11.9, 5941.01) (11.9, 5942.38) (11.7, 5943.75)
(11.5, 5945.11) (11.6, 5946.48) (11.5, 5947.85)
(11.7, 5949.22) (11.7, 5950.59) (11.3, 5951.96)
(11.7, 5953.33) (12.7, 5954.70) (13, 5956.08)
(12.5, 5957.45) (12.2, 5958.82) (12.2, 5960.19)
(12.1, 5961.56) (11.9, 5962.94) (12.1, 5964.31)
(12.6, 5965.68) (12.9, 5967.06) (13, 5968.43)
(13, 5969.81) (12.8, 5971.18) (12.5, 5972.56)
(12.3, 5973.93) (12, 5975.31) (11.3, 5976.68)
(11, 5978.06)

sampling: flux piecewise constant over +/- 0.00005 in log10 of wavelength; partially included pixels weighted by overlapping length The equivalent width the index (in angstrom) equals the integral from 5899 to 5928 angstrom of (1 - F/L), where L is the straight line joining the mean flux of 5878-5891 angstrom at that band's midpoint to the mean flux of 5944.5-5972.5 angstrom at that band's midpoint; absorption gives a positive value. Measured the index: -1.5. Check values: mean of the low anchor 10.4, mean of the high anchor 12.2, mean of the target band 11.7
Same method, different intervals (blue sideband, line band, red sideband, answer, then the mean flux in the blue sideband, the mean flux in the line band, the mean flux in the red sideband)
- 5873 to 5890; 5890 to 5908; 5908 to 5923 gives 2.22 angstrom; 10.9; 10.1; 12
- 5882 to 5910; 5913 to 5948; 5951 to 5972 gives -1.43 angstrom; 10.2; 11.8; 12.4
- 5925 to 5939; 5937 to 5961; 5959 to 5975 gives 0.25 angstrom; 11.7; 12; 12.5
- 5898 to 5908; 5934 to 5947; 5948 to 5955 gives -0.26 angstrom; 10.9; 11.8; 11.7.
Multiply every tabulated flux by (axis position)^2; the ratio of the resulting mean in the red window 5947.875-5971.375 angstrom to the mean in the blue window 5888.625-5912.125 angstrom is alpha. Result 1.21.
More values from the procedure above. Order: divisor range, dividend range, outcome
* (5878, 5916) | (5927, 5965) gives 1.14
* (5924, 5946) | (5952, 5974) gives 1.07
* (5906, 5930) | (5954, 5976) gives 1.07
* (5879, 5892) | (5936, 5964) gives 1.21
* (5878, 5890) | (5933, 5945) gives 1.15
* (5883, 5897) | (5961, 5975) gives 1.36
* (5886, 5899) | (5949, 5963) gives 1.36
